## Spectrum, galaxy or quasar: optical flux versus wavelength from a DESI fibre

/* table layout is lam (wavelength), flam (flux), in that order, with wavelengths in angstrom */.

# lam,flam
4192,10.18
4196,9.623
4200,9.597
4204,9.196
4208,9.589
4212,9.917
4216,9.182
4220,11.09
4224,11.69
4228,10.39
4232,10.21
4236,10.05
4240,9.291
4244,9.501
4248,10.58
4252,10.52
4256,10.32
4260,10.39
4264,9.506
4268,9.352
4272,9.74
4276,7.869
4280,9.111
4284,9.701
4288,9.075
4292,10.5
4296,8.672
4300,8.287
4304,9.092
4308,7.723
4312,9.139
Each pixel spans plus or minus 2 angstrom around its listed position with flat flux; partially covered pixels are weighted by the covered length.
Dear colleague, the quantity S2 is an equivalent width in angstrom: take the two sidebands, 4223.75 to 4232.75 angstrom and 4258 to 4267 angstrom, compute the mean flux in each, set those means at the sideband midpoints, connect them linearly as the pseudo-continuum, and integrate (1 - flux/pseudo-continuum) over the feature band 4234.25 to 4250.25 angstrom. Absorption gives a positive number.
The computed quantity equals 0.7 angstrom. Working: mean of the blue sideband 10.7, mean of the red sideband 9.88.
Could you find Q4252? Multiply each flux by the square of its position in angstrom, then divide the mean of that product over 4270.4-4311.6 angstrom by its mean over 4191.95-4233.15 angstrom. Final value 0.93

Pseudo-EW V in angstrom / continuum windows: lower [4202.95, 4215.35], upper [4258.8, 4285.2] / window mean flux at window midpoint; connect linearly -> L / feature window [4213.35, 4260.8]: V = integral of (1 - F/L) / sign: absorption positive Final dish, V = -4.0 angstrom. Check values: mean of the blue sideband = 9.55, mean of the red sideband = 9.34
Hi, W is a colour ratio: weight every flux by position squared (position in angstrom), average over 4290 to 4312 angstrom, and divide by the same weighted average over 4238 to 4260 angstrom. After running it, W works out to 0.9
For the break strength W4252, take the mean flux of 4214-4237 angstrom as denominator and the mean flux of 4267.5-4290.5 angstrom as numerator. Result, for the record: 0.88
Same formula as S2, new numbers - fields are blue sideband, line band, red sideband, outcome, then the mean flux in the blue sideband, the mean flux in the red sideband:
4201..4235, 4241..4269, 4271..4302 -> -1.3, 10.1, 9.1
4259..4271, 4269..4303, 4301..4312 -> -0.1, 9.7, 8.53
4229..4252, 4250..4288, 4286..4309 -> -0.4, 10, 8.94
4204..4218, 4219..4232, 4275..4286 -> -2.1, 9.51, 8.99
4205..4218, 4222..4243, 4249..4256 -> -0.6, 9.53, 10.5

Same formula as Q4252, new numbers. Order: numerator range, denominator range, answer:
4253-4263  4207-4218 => 1.10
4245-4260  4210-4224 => 1.03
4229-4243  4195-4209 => 1.06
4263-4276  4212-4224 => 0.92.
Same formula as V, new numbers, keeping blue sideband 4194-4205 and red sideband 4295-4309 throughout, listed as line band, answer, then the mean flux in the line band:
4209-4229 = -2.4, 10.4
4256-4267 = -1.3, 9.96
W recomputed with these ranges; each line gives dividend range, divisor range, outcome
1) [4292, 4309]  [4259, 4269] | 0.91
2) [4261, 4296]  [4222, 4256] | 0.93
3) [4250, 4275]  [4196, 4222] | 1.04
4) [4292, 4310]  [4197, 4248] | 0.90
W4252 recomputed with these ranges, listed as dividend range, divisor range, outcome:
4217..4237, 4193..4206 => 1.12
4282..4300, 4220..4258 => 0.91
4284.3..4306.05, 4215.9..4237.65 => 0.87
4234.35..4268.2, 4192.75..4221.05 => 1.03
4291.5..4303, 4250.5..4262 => 0.86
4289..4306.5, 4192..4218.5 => 0.95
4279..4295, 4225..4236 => 0.92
